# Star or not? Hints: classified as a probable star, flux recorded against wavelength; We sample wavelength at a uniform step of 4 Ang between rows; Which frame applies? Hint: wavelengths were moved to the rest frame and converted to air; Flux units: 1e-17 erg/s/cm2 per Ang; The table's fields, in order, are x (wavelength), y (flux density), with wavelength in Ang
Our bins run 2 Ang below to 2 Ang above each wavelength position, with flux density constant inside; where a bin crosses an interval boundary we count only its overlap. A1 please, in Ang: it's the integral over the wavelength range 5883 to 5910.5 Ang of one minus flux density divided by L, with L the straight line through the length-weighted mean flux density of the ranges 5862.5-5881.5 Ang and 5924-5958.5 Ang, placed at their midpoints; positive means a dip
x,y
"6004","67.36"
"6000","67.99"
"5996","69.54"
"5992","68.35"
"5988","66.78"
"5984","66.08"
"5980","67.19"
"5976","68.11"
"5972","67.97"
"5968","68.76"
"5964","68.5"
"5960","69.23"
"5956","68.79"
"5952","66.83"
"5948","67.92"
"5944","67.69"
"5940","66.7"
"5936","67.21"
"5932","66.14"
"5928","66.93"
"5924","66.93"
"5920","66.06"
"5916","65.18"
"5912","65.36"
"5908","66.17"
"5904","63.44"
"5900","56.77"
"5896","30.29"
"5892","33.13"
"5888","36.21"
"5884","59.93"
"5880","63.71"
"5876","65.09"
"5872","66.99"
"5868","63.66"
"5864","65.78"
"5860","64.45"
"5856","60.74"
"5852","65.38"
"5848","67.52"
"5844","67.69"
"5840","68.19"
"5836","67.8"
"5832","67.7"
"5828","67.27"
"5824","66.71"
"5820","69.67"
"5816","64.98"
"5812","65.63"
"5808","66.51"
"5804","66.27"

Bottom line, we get 6.9 Ang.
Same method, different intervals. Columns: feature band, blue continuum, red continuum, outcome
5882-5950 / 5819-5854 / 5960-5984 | 8.3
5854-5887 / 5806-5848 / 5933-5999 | 2.2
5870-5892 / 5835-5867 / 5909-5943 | 3.3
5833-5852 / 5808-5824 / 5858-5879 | -0.5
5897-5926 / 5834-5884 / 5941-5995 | 1.5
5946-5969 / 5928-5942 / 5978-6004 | -0.4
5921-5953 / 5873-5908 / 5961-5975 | -2.6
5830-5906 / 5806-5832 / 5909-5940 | 7.9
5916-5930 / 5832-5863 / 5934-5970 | 0.2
